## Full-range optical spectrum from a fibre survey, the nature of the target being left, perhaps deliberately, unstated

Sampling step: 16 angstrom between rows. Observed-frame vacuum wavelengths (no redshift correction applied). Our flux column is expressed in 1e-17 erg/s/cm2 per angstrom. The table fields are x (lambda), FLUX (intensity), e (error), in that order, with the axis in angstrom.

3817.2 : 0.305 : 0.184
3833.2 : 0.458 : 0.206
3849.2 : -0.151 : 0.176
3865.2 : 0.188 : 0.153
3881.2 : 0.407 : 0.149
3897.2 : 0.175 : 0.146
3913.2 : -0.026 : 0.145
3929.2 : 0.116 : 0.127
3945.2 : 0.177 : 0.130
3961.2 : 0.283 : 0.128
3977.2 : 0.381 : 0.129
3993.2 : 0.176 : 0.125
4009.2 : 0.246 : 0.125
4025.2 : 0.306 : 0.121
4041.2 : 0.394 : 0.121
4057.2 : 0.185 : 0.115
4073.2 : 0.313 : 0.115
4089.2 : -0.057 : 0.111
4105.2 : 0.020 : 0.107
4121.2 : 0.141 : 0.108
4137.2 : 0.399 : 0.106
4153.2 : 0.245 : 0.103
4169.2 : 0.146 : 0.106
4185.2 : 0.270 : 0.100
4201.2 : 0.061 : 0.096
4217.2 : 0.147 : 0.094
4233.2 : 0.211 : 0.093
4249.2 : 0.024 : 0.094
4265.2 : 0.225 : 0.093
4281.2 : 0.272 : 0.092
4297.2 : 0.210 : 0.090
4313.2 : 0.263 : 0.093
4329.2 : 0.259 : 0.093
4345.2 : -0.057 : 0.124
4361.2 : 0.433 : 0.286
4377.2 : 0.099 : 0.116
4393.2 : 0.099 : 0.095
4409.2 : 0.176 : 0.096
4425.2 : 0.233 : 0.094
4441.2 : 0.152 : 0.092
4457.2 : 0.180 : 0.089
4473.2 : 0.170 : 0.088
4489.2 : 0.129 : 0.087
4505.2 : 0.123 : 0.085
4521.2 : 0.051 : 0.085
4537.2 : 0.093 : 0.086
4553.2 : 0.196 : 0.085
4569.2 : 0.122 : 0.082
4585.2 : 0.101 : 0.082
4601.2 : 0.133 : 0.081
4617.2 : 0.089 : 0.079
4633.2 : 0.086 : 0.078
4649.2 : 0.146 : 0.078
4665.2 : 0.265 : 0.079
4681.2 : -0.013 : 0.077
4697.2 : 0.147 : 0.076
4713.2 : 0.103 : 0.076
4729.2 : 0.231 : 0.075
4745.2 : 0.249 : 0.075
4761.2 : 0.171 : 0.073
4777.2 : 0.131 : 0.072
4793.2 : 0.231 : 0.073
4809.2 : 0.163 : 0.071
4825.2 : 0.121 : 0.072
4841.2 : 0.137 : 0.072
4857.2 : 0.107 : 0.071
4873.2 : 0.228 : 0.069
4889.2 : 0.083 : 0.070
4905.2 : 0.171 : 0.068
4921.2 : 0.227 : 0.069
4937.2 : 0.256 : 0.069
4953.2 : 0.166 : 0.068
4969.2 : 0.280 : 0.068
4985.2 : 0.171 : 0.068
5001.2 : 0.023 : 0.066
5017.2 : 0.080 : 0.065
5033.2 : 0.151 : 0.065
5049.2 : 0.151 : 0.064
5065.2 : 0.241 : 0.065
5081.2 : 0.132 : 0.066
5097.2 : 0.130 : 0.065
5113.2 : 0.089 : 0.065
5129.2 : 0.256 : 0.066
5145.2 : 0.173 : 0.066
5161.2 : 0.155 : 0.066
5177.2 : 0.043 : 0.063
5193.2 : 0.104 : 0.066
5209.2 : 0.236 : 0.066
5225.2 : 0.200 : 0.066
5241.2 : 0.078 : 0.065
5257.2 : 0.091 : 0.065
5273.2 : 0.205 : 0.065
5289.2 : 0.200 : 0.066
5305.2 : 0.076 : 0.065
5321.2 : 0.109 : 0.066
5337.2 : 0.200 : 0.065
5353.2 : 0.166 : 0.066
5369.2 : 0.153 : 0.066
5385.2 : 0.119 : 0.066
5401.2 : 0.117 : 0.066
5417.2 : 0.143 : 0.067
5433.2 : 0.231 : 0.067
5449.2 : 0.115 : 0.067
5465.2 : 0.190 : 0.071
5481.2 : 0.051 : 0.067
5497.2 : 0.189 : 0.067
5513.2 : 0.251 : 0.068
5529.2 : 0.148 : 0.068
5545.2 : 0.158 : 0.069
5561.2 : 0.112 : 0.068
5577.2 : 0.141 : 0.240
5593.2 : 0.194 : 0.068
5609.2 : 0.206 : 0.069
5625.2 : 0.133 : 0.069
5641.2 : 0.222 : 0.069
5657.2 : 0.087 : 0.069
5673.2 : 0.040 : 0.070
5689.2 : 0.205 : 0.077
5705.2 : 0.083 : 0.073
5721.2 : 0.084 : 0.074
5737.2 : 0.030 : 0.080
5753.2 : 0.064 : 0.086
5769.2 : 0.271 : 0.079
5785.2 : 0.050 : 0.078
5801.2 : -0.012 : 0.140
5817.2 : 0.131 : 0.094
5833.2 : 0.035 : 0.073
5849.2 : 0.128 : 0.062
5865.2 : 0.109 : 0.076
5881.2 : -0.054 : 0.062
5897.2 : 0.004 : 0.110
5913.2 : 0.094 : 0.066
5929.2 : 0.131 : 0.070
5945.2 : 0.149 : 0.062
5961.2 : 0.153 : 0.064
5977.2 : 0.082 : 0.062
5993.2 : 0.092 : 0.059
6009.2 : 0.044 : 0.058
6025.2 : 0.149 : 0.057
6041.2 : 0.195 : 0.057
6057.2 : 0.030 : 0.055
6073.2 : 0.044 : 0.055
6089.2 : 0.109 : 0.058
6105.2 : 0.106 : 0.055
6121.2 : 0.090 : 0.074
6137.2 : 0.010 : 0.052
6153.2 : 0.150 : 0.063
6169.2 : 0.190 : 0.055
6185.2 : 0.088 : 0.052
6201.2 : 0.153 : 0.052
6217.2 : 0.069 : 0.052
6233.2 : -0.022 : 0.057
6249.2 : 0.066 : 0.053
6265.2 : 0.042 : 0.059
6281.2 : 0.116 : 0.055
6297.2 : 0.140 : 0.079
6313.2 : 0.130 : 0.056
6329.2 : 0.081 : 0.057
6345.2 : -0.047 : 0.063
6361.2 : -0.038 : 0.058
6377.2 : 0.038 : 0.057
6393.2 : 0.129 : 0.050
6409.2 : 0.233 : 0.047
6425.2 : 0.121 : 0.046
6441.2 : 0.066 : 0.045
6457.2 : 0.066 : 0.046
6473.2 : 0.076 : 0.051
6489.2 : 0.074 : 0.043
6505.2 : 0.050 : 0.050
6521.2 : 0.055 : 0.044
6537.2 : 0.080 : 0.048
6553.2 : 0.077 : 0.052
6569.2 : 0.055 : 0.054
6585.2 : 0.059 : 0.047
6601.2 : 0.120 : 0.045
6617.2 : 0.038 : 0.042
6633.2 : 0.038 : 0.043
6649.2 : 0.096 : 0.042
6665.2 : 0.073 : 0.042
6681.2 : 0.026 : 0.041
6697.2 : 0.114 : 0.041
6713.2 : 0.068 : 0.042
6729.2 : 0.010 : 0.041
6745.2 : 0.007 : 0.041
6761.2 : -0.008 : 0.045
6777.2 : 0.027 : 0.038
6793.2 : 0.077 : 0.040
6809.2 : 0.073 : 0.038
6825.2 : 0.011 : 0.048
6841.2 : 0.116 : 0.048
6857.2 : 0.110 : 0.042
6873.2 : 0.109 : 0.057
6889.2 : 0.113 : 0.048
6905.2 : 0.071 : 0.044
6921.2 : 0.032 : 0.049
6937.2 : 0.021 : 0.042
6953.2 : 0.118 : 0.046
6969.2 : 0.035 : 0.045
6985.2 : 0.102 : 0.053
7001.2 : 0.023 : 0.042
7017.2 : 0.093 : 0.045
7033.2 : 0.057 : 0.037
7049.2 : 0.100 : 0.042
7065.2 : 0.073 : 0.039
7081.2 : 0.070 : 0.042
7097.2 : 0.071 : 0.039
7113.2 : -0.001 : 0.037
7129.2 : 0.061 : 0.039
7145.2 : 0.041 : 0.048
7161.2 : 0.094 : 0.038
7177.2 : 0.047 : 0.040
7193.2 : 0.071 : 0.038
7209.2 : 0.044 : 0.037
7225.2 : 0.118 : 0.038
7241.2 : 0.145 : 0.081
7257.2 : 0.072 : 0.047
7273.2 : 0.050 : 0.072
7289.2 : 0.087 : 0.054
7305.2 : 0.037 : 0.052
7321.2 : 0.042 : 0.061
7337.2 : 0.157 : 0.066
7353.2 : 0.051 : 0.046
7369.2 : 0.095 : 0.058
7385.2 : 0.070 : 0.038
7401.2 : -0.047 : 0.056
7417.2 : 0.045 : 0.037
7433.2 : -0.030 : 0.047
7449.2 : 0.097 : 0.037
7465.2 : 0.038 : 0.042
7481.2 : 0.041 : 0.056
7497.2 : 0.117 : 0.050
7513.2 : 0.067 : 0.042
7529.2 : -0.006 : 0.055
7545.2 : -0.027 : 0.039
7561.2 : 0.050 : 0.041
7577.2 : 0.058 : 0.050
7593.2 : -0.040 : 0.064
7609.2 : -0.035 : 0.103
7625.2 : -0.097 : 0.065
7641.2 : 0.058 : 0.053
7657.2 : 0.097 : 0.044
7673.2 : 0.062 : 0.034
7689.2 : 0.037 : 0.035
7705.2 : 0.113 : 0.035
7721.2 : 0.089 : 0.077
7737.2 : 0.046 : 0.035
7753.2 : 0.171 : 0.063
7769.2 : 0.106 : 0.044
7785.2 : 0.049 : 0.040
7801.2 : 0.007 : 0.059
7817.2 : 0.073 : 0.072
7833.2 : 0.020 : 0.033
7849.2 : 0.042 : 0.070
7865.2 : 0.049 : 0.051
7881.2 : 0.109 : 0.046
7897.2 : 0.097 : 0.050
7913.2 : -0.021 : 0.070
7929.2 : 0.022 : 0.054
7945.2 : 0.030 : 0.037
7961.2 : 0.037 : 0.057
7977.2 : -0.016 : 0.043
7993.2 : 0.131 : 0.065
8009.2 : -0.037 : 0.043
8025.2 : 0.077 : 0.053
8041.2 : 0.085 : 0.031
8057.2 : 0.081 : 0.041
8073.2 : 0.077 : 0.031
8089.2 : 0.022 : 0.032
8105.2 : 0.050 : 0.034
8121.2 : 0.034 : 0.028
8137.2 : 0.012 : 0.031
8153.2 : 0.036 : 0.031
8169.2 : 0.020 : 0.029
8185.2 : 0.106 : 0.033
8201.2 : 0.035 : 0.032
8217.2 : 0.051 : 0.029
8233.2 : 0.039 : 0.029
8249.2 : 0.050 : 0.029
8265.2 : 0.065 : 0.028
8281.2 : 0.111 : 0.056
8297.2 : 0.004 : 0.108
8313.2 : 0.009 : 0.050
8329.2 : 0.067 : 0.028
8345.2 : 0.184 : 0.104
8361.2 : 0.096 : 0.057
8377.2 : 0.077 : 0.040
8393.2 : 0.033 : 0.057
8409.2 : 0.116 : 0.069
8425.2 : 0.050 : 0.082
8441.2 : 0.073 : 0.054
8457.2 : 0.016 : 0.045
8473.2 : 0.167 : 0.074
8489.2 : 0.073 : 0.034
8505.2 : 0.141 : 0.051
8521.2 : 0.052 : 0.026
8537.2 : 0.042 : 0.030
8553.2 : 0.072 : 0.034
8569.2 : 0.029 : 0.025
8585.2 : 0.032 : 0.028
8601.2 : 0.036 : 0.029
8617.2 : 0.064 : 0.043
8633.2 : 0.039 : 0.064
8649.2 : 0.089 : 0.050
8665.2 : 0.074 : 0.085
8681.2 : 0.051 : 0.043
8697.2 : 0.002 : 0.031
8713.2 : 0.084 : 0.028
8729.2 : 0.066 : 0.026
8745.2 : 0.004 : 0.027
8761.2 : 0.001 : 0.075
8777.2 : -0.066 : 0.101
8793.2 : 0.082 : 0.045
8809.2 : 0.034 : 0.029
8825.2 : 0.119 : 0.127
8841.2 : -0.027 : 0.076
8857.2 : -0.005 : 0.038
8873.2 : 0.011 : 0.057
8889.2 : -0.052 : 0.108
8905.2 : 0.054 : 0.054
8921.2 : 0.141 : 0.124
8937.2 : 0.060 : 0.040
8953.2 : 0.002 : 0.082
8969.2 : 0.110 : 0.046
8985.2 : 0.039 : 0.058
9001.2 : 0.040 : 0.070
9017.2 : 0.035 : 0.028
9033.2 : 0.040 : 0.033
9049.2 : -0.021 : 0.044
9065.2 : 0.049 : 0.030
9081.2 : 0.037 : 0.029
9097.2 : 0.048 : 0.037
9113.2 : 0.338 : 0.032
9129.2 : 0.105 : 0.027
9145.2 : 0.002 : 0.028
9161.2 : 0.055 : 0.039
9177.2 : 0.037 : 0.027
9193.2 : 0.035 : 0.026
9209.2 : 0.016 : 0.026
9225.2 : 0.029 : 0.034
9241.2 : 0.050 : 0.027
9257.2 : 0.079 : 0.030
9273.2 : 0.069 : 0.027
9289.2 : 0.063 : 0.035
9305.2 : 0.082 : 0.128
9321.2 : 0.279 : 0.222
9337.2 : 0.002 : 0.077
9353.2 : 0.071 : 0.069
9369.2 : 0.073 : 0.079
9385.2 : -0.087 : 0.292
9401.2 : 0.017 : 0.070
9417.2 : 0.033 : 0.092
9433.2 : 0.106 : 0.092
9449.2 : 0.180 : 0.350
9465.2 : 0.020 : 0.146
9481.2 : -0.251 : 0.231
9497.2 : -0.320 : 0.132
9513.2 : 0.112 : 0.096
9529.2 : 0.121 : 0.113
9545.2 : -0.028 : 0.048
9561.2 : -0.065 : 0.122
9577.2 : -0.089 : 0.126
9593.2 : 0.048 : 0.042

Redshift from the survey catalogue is 1.445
